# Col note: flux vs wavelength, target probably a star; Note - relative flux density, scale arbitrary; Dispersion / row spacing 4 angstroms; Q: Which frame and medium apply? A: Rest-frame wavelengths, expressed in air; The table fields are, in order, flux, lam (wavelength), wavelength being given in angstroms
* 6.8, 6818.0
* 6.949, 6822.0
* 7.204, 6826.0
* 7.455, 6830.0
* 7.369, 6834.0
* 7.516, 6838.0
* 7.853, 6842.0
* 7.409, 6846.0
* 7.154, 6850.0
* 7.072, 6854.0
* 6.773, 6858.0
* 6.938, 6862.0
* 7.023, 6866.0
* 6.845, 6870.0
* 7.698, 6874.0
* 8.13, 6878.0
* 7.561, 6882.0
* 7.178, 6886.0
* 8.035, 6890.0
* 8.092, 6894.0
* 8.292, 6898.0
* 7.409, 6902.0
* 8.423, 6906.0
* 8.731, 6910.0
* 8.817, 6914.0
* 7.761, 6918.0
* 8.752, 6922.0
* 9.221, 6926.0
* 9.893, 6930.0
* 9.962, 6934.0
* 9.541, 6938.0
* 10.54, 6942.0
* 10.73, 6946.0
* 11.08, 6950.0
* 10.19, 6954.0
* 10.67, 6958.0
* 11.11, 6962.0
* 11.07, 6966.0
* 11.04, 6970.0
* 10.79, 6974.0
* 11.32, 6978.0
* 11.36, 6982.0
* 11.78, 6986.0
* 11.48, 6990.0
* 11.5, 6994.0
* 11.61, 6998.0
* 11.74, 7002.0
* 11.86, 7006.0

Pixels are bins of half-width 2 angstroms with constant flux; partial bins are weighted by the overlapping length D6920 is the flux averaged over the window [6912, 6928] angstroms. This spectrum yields 8.64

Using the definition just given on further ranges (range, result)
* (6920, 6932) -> 9.29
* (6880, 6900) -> 7.83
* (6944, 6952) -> 10.9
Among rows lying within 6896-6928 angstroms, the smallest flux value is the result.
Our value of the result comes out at 7.409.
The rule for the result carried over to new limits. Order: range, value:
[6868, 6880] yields 6.845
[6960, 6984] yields 10.79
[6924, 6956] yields 9.221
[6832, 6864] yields 6.773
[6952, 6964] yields 10.19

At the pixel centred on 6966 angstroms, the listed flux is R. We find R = 11.07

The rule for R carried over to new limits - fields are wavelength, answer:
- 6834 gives 7.369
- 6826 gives 7.204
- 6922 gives 8.752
